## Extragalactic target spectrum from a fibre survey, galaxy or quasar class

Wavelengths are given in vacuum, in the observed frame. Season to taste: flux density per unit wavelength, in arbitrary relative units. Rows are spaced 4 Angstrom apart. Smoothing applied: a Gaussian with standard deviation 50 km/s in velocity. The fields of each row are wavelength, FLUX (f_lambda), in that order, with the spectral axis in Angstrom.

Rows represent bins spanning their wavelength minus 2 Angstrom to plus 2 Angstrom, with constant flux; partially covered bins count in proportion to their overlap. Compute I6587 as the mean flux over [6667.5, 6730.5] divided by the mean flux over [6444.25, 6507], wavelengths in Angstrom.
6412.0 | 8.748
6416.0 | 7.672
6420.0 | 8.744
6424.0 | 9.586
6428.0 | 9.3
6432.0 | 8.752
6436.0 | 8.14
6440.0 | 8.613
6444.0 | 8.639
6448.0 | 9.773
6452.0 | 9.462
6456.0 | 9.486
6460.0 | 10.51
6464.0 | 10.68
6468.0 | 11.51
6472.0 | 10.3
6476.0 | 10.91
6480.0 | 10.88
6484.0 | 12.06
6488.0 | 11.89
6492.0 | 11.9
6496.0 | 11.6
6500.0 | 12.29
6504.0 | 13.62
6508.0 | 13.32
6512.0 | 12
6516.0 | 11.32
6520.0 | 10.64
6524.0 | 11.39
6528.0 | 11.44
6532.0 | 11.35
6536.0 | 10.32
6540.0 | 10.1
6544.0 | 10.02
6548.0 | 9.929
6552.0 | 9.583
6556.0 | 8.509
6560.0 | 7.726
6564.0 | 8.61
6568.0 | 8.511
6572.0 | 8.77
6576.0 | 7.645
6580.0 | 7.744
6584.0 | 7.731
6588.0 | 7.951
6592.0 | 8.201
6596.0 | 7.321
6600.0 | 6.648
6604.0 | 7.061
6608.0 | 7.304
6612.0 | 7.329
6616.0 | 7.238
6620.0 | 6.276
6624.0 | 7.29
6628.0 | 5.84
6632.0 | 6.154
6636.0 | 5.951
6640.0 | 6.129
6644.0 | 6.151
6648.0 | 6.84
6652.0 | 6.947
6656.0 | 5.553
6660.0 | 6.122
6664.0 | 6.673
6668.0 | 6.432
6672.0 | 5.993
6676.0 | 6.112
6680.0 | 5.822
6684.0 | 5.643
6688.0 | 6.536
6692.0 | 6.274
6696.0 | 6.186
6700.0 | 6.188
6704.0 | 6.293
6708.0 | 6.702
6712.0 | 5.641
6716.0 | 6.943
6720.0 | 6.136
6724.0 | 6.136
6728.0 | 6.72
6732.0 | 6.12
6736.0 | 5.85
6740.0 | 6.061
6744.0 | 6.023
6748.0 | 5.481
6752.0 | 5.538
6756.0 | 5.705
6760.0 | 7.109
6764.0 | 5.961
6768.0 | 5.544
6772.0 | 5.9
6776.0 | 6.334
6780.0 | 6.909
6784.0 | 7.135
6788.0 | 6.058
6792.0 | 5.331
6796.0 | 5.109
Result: 0.6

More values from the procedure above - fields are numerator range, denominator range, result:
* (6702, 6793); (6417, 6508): 0.59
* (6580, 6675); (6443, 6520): 0.60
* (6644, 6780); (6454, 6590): 0.60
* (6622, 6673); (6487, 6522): 0.52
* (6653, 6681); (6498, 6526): 0.51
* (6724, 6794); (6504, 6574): 0.59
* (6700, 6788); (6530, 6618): 0.73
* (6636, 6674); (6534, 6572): 0.68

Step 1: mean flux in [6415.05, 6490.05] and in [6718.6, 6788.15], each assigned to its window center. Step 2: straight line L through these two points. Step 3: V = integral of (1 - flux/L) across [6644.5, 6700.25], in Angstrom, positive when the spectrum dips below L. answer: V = 7.1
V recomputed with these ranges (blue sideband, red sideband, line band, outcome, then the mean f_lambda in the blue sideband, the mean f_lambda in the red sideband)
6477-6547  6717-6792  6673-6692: 4.1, 11.5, 6.14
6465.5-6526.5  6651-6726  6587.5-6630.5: 7.1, 11.7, 6.22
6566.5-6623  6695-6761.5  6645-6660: 1.2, 7.54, 6.16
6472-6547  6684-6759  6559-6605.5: 8.7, 11.4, 6.14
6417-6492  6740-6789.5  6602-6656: 8.3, 9.98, 6.14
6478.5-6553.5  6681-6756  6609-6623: 2.8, 11.4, 6.12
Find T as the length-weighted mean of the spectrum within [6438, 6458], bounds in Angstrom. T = 9.19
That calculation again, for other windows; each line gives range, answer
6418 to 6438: 8.9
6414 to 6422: 8.21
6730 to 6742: 6.01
